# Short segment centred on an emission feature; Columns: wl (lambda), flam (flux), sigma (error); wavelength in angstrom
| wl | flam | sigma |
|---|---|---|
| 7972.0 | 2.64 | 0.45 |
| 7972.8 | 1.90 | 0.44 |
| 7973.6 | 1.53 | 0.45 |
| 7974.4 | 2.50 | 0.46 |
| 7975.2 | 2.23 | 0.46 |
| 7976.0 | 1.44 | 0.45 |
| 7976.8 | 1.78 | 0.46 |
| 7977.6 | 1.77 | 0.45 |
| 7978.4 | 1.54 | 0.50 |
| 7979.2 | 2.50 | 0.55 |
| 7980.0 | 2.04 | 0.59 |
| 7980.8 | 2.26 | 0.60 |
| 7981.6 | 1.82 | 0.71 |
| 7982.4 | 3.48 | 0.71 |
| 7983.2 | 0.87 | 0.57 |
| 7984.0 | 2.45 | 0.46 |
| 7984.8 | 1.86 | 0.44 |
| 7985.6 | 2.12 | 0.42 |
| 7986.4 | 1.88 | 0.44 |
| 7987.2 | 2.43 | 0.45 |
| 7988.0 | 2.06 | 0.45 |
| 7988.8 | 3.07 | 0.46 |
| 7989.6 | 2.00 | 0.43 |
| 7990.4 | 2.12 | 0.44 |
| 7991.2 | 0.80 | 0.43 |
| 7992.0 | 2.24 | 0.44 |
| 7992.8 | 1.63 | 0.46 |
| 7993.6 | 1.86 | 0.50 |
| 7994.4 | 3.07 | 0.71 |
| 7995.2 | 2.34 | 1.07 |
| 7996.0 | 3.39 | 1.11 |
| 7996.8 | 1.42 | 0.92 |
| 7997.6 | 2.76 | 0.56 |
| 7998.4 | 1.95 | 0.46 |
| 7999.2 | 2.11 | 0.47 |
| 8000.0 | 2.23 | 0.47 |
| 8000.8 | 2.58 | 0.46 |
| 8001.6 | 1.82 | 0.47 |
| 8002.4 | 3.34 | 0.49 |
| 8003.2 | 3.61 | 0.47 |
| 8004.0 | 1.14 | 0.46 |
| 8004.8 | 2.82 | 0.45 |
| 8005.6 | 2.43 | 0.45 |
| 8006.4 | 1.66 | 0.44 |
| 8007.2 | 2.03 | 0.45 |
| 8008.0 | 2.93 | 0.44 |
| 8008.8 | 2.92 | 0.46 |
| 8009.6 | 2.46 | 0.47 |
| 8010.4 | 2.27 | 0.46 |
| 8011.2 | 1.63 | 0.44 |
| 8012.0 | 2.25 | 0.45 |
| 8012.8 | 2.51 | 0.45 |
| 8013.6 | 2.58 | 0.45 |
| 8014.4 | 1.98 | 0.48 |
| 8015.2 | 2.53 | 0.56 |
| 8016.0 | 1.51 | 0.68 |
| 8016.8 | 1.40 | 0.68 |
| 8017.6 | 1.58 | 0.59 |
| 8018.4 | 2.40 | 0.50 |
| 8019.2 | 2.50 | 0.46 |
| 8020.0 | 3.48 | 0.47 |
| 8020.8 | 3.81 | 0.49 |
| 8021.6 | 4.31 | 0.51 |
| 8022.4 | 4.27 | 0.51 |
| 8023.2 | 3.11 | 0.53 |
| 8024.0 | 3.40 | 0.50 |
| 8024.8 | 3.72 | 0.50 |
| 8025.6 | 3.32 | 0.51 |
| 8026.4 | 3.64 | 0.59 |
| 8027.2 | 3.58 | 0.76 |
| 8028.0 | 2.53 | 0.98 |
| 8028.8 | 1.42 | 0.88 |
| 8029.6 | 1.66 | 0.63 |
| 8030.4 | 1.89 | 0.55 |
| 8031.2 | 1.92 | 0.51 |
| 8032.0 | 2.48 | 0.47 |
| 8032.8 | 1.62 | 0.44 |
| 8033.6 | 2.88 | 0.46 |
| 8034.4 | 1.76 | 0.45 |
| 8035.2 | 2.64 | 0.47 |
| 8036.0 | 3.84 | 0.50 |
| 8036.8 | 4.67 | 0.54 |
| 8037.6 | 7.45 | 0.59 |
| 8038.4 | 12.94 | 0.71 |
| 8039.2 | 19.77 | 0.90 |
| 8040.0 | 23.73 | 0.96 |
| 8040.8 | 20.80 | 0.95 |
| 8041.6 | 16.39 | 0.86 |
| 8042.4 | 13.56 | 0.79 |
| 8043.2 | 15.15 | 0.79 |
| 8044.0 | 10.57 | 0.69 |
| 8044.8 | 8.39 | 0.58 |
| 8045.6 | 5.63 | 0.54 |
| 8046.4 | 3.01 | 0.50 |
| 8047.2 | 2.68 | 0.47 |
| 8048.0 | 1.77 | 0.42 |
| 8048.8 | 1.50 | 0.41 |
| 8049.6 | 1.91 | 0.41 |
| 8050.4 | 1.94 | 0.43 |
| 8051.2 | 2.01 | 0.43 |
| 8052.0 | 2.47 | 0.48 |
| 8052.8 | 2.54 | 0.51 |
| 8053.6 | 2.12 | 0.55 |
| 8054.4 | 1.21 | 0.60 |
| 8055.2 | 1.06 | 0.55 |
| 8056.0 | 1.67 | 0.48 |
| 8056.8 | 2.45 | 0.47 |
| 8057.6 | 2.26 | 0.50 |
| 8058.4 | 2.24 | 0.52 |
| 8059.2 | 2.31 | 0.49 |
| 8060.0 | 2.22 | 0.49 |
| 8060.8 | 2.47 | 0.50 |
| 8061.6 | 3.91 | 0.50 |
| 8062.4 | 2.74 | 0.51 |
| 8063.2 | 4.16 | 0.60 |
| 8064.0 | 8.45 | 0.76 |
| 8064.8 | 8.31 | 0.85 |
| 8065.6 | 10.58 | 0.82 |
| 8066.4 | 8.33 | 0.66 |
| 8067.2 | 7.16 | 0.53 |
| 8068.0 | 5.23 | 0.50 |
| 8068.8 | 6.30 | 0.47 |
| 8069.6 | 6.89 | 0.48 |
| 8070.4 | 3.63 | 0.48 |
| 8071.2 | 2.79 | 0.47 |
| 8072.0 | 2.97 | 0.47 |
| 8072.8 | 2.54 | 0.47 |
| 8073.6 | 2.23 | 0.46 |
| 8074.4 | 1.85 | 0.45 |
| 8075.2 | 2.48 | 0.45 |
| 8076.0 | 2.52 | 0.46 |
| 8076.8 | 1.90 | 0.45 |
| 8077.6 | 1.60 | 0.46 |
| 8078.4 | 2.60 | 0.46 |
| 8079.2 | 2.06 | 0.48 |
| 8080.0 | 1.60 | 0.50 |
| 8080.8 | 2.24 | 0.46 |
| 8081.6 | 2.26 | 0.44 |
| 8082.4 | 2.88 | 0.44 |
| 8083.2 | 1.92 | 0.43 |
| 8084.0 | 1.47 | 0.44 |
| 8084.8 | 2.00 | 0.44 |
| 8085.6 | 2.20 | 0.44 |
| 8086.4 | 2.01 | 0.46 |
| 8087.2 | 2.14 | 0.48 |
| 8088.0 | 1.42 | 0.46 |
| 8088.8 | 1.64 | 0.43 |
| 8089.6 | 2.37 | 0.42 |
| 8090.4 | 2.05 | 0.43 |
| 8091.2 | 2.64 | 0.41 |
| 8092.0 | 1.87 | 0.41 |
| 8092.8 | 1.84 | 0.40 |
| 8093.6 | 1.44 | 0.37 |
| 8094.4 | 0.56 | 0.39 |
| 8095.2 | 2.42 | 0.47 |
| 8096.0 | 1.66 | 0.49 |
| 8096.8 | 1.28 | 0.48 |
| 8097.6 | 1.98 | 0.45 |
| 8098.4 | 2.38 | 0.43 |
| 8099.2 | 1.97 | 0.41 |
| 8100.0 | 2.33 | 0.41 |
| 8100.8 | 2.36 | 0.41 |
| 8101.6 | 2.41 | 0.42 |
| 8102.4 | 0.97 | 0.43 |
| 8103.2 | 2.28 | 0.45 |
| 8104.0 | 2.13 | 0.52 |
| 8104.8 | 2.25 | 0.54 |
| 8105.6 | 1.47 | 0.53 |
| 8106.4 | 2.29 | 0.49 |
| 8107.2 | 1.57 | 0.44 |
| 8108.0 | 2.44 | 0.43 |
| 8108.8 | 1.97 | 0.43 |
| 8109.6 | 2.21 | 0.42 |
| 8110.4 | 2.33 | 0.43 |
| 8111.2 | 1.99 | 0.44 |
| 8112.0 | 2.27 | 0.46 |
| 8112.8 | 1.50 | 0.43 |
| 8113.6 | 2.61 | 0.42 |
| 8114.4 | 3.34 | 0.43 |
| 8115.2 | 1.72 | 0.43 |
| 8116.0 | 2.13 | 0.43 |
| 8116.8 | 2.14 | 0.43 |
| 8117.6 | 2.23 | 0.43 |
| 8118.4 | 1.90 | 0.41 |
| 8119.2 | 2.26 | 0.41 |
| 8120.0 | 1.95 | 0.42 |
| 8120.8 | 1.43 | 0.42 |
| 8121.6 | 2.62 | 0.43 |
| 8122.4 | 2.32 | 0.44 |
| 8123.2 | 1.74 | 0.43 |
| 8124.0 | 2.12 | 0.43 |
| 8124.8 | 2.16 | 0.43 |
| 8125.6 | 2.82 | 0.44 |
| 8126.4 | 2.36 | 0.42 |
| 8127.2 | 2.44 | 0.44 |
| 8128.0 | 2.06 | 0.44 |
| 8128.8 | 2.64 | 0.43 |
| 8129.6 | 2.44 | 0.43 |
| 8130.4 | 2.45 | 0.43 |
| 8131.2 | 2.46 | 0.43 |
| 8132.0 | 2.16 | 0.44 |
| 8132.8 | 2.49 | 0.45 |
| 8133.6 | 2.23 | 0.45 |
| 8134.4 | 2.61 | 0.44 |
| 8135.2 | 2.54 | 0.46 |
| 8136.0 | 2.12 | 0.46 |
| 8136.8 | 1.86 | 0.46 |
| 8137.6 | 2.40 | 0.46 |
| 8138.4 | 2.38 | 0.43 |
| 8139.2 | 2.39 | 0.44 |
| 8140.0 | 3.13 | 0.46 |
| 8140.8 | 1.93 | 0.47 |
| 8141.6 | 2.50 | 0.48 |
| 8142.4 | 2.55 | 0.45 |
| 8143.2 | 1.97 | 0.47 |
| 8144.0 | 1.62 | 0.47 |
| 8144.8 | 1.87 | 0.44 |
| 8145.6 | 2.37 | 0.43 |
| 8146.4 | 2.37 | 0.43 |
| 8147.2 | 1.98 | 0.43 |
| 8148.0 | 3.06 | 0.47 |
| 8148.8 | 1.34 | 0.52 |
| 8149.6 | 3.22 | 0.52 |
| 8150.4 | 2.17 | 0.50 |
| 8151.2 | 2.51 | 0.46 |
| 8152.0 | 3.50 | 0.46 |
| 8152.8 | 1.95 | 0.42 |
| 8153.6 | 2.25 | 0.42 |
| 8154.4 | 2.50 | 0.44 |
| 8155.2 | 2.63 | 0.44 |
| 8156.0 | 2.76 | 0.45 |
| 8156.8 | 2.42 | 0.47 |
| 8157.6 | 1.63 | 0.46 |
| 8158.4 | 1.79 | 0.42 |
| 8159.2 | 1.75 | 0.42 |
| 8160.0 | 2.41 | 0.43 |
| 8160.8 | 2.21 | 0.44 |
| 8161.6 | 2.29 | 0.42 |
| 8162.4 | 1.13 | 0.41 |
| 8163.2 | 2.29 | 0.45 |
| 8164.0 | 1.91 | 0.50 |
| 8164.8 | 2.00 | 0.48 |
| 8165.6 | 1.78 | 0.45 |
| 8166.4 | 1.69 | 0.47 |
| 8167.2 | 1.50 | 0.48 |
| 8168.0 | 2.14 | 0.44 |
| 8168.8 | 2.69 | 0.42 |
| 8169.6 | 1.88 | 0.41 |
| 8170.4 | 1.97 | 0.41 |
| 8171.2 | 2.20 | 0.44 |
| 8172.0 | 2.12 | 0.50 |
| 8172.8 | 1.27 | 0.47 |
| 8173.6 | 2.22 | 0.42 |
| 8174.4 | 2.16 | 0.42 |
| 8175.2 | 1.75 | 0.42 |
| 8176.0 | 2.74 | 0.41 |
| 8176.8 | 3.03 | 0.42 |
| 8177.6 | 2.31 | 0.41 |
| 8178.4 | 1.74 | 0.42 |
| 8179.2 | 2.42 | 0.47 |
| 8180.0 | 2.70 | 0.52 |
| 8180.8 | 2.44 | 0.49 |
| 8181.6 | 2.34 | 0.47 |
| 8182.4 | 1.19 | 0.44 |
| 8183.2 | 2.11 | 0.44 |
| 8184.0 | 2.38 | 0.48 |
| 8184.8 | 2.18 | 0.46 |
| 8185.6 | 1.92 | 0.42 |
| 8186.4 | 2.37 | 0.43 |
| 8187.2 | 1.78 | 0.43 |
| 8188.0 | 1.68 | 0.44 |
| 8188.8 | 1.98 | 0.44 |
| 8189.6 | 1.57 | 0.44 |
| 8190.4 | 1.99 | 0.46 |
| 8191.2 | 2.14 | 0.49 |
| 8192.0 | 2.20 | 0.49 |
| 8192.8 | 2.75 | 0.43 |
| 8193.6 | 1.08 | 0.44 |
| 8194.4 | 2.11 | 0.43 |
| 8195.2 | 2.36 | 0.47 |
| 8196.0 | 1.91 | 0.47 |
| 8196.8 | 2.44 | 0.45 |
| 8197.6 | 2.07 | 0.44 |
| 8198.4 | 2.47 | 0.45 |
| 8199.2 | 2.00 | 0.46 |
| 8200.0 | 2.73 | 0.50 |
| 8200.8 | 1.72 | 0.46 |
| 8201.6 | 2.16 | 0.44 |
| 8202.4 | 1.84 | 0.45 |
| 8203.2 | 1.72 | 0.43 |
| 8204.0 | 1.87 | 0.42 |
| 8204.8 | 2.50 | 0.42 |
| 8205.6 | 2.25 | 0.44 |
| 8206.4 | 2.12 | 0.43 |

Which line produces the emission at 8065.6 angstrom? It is [N II]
